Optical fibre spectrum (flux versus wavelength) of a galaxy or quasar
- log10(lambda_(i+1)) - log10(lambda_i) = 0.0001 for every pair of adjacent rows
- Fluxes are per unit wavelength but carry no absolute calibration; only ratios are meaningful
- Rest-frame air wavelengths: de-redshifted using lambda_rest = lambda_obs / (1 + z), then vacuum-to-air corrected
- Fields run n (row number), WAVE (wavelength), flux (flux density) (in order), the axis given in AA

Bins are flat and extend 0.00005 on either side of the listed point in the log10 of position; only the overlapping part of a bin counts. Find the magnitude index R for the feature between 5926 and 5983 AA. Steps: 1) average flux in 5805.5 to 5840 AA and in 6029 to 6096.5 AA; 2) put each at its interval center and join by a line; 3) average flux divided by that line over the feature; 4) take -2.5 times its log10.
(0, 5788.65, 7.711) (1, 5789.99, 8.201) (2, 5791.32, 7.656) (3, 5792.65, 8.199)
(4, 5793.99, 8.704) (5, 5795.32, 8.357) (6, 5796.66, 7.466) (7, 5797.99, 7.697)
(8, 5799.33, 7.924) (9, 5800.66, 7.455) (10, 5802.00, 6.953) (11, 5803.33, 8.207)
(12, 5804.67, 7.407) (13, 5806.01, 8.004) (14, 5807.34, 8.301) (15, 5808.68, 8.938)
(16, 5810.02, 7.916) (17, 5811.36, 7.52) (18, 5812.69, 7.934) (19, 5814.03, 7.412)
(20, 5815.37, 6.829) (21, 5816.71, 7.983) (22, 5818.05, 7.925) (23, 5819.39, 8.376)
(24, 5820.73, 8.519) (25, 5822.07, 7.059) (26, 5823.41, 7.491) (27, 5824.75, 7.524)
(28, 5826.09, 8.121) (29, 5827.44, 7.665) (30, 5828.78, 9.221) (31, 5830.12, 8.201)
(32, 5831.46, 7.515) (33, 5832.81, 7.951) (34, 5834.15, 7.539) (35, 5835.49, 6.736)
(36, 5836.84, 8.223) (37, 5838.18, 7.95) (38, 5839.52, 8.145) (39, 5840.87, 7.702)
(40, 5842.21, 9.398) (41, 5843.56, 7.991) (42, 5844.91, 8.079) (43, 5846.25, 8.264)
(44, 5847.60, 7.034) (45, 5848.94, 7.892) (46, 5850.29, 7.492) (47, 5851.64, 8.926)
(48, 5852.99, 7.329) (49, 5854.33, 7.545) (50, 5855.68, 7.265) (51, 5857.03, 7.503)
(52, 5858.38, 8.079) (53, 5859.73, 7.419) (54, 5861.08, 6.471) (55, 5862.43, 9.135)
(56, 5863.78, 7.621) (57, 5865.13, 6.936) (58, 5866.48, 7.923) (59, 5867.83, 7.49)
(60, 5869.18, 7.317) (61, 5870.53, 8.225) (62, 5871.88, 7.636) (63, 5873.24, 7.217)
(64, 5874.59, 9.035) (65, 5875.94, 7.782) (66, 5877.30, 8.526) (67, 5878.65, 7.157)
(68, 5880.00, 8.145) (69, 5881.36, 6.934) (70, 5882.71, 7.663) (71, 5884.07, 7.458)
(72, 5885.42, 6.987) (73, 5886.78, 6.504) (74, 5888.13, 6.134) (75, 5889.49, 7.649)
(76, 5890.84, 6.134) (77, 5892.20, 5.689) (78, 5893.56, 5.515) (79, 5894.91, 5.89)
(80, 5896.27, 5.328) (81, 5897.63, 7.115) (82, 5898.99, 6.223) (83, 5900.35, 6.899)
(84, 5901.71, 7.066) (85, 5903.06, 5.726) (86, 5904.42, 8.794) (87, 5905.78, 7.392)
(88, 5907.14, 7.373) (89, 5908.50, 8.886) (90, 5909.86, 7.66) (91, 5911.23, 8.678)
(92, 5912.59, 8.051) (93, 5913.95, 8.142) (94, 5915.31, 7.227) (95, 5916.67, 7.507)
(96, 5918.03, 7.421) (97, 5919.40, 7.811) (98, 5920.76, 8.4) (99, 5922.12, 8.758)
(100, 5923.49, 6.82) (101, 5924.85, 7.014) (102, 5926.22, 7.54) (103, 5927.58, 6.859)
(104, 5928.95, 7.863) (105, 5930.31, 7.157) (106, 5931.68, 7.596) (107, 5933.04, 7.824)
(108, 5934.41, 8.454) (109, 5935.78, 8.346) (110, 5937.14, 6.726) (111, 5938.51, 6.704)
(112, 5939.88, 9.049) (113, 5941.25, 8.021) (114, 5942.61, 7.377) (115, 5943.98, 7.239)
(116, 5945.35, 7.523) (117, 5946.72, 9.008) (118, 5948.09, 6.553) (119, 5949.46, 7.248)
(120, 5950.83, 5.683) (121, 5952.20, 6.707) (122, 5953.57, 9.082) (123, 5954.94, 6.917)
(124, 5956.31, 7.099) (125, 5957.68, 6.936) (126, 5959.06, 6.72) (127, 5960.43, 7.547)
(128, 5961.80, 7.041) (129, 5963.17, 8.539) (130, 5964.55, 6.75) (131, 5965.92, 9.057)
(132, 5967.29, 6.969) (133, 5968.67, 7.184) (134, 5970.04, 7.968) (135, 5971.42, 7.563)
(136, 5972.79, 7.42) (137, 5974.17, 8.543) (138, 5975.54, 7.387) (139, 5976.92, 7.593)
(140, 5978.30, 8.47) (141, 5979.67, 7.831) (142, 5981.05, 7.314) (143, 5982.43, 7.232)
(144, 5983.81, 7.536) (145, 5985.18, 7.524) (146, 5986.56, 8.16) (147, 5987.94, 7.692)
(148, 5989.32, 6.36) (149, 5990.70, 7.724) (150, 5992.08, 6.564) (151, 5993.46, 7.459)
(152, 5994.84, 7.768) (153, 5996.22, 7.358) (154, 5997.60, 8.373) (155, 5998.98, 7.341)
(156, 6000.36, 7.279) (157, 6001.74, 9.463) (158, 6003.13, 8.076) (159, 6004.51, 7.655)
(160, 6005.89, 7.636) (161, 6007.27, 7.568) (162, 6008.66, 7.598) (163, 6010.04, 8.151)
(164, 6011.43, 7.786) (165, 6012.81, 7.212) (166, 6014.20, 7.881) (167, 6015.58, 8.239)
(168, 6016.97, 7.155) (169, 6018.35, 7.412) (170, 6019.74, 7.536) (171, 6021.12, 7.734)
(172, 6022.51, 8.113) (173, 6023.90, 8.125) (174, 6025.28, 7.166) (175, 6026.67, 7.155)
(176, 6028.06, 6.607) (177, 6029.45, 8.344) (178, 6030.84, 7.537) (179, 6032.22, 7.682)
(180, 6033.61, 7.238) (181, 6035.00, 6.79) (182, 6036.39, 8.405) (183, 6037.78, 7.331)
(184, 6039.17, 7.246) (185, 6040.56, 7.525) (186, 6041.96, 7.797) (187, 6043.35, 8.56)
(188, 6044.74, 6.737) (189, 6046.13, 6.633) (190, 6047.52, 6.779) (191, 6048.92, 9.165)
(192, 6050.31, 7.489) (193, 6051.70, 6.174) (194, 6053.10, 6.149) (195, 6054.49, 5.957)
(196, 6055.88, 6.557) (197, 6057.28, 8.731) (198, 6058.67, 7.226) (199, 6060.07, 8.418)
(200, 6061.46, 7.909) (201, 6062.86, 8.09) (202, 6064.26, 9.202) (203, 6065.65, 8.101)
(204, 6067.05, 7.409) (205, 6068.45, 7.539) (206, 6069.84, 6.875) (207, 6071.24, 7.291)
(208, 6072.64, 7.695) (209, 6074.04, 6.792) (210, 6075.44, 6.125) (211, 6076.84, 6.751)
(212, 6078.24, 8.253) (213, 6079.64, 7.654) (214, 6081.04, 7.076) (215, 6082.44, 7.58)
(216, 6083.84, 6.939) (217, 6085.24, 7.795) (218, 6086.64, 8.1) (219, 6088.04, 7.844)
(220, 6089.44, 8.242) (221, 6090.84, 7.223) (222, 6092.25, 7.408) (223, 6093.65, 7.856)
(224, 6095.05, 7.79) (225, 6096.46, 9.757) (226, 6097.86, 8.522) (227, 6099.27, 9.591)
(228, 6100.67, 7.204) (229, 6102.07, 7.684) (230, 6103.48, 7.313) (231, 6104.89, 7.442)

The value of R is 0.02 mag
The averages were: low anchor 7.88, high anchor 7.52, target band 7.54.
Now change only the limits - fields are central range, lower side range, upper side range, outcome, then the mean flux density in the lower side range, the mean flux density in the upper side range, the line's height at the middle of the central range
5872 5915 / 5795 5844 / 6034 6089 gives 0.08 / 7.88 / 7.46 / 7.75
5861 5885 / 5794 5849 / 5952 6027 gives 0.01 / 7.88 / 7.62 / 7.8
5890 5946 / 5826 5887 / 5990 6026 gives 0.05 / 7.77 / 7.71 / 7.75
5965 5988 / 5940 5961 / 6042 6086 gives -0.05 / 7.36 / 7.42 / 7.37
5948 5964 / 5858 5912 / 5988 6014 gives 0.05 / 7.29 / 7.64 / 7.5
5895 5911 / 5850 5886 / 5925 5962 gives 0.06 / 7.68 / 7.44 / 7.57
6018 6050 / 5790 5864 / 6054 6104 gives 0.02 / 7.86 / 7.69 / 7.72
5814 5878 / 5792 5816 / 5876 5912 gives -0.05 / 7.85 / 7.07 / 7.49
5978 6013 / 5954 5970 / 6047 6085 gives -0.04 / 7.4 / 7.41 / 7.4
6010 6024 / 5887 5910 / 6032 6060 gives -0.07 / 6.77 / 7.33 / 7.22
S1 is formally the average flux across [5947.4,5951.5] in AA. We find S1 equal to 6.5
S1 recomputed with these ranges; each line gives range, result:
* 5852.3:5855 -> 7.46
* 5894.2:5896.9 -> 5.62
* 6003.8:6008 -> 7.62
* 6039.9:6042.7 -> 7.66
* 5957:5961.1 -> 7.06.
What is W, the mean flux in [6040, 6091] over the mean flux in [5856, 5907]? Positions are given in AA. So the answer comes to 1.0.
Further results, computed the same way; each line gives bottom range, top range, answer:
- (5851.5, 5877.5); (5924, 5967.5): 0.97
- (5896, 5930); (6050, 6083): 0.99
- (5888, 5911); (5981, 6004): 1.11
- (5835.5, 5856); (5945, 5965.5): 0.92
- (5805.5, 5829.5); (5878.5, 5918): 0.90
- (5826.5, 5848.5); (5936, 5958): 0.93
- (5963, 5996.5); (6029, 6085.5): 0.98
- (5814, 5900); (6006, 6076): 1.00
